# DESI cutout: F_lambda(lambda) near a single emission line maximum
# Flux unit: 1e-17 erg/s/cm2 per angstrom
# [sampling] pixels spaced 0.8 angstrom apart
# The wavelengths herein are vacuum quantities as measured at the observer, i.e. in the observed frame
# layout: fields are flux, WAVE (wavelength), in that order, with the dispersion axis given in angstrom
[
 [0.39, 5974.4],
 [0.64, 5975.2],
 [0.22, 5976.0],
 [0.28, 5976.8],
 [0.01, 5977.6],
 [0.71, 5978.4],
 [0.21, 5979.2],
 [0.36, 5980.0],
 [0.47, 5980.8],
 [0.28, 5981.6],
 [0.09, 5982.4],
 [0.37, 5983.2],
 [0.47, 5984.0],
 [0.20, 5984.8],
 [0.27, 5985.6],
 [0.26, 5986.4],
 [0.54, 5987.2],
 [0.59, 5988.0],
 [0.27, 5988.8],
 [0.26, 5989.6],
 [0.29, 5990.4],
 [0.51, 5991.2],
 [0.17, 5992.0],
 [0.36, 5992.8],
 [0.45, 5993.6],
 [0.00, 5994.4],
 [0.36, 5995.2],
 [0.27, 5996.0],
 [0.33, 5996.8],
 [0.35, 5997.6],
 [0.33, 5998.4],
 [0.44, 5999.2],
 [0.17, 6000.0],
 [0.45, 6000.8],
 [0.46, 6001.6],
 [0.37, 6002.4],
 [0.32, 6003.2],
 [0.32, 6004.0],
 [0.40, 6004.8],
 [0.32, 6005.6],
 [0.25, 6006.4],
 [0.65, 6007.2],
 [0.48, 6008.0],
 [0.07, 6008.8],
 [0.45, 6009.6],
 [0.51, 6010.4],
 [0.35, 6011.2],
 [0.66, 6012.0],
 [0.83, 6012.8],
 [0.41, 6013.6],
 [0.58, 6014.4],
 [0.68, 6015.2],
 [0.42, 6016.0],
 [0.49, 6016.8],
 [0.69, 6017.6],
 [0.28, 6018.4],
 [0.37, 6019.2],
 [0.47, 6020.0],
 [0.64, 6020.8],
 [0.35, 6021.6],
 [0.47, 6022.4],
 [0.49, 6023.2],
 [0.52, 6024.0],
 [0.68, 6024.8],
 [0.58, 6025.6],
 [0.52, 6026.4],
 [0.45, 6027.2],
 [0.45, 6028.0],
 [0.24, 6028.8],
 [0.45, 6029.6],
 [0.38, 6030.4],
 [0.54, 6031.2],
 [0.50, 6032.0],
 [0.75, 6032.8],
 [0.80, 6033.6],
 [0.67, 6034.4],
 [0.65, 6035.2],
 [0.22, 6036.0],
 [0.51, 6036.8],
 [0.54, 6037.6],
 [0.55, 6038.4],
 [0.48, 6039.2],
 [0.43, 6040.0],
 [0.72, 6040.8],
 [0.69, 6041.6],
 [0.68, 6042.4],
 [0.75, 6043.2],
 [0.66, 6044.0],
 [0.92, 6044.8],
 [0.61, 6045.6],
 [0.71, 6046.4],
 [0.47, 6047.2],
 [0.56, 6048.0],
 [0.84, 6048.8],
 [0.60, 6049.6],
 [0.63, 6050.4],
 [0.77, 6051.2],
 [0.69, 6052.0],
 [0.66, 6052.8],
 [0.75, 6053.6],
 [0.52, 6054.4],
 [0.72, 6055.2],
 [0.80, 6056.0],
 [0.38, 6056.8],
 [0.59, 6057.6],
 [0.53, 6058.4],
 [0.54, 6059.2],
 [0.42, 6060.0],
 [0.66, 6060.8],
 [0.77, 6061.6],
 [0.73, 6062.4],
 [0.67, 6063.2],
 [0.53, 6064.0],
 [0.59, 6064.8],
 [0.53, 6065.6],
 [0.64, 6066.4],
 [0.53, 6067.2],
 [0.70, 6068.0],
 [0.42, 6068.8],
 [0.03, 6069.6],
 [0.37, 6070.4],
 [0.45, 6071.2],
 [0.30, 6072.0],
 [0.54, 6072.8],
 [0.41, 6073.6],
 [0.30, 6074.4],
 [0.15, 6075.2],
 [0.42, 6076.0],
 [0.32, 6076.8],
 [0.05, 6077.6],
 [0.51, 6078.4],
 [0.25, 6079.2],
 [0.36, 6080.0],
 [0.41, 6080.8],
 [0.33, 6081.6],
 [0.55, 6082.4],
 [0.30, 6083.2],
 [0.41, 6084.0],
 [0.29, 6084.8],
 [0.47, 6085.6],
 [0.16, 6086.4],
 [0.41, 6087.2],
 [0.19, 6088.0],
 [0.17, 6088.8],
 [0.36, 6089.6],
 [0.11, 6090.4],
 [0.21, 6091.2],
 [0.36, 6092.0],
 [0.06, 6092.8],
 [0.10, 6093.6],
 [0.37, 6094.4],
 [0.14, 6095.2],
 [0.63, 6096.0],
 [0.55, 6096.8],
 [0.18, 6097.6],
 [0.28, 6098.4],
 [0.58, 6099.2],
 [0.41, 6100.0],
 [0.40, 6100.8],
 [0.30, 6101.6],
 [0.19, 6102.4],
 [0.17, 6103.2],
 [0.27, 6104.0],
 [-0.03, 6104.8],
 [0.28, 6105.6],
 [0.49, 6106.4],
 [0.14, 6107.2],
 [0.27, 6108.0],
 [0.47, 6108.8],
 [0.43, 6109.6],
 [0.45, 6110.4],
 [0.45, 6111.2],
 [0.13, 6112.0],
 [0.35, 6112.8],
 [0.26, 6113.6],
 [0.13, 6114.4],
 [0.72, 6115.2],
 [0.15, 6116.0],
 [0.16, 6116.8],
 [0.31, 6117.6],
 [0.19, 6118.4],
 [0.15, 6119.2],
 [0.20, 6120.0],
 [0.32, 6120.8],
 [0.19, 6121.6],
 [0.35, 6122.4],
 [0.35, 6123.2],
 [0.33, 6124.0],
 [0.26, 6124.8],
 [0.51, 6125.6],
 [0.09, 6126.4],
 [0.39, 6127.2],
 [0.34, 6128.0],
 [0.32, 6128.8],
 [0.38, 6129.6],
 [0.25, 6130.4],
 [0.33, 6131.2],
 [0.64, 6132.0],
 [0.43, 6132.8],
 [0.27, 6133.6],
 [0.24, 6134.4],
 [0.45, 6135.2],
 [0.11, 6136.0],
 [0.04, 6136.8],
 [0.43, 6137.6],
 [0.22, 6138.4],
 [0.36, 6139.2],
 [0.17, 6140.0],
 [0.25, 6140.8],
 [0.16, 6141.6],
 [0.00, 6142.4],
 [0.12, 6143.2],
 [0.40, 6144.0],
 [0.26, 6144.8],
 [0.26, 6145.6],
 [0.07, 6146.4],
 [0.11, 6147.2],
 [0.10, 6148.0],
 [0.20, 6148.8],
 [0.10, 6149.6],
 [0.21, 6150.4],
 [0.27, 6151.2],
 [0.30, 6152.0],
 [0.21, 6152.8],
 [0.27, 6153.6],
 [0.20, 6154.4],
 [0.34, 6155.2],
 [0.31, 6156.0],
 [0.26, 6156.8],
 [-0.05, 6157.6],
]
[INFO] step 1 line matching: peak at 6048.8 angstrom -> C IV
